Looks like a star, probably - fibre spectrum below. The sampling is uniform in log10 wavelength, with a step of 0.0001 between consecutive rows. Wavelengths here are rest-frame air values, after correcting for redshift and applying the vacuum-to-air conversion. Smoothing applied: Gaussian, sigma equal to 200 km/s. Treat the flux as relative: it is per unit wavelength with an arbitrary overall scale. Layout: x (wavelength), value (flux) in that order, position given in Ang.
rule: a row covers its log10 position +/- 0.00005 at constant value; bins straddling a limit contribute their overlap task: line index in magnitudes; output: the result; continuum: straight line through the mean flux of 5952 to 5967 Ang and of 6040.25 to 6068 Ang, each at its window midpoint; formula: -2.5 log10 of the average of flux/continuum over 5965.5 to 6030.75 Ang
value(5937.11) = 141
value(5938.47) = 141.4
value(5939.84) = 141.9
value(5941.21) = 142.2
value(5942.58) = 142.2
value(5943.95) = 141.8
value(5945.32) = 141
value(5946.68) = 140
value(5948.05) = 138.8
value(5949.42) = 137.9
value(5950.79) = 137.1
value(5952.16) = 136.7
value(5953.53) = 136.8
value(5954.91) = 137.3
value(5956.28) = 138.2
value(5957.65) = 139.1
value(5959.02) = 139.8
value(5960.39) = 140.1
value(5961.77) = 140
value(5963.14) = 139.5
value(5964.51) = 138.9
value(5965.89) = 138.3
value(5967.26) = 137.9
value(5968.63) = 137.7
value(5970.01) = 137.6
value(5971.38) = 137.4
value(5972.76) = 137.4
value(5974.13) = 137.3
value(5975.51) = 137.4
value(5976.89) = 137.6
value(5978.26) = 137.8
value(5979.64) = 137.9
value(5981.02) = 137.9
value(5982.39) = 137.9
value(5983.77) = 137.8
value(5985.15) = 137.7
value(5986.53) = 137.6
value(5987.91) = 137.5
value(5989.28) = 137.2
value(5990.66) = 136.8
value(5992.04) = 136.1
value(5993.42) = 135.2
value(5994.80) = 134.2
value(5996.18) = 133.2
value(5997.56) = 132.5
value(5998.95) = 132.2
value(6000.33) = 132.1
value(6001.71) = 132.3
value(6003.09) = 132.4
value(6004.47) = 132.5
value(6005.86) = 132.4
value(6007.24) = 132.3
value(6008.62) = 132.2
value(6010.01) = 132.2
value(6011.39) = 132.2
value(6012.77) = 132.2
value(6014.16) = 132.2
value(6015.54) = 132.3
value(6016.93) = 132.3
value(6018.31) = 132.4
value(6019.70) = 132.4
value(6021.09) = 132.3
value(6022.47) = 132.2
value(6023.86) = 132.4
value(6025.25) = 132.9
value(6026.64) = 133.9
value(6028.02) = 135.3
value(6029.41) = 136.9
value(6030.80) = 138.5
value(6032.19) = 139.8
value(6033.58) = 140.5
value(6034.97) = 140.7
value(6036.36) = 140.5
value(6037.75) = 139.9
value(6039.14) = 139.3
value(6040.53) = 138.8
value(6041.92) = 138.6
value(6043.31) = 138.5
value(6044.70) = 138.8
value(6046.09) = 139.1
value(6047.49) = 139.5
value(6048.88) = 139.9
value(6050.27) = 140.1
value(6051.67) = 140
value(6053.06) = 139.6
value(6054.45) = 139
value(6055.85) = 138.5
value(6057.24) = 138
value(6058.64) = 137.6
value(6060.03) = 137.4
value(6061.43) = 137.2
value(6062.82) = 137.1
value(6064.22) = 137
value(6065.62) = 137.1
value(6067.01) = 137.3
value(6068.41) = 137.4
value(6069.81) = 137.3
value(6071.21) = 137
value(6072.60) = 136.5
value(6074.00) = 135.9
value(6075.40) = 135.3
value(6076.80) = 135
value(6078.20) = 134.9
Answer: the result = 0.03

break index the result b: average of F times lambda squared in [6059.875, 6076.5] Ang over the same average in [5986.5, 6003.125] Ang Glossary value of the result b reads 1.0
